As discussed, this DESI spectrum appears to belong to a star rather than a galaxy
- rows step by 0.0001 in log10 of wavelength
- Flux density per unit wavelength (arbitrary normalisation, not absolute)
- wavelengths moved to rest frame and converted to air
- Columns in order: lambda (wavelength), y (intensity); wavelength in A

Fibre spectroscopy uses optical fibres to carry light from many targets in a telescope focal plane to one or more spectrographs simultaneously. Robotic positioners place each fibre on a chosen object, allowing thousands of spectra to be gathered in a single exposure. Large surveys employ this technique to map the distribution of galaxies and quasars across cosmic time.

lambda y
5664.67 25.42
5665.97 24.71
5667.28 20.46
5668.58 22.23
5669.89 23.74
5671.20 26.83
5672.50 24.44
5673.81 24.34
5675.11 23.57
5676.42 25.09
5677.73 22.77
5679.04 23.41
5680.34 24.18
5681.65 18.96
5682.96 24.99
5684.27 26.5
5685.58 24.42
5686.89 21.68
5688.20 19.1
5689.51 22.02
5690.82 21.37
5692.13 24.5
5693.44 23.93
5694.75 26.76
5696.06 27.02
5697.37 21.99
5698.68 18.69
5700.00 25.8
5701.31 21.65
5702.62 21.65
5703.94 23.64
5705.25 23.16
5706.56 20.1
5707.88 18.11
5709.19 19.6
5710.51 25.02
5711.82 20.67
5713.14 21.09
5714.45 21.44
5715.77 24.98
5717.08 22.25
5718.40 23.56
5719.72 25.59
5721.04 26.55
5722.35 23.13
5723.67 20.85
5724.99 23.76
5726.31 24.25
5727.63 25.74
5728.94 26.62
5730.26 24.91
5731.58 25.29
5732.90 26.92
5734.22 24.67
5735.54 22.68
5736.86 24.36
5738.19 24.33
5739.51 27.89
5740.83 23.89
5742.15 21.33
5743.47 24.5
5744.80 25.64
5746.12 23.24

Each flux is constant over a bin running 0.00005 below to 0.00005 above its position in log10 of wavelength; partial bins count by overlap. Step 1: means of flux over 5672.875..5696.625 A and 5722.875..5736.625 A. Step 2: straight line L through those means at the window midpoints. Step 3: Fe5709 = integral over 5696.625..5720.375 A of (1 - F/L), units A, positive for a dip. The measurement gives 1.9 A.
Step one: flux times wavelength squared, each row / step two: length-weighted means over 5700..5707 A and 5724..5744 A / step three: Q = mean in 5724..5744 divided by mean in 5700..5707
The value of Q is 1.11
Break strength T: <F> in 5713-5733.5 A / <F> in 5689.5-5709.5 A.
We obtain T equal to 1.1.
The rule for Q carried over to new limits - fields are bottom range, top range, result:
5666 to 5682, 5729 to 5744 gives 1.08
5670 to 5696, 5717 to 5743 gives 1.05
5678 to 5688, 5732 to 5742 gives 1.09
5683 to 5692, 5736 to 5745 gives 1.09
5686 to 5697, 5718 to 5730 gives 1.06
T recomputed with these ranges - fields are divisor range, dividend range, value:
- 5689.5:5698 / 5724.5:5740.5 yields 1.04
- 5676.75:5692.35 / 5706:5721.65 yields 0.98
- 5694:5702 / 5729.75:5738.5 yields 1.05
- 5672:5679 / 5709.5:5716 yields 0.93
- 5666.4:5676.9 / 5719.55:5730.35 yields 1.03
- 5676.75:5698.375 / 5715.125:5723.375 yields 1.04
